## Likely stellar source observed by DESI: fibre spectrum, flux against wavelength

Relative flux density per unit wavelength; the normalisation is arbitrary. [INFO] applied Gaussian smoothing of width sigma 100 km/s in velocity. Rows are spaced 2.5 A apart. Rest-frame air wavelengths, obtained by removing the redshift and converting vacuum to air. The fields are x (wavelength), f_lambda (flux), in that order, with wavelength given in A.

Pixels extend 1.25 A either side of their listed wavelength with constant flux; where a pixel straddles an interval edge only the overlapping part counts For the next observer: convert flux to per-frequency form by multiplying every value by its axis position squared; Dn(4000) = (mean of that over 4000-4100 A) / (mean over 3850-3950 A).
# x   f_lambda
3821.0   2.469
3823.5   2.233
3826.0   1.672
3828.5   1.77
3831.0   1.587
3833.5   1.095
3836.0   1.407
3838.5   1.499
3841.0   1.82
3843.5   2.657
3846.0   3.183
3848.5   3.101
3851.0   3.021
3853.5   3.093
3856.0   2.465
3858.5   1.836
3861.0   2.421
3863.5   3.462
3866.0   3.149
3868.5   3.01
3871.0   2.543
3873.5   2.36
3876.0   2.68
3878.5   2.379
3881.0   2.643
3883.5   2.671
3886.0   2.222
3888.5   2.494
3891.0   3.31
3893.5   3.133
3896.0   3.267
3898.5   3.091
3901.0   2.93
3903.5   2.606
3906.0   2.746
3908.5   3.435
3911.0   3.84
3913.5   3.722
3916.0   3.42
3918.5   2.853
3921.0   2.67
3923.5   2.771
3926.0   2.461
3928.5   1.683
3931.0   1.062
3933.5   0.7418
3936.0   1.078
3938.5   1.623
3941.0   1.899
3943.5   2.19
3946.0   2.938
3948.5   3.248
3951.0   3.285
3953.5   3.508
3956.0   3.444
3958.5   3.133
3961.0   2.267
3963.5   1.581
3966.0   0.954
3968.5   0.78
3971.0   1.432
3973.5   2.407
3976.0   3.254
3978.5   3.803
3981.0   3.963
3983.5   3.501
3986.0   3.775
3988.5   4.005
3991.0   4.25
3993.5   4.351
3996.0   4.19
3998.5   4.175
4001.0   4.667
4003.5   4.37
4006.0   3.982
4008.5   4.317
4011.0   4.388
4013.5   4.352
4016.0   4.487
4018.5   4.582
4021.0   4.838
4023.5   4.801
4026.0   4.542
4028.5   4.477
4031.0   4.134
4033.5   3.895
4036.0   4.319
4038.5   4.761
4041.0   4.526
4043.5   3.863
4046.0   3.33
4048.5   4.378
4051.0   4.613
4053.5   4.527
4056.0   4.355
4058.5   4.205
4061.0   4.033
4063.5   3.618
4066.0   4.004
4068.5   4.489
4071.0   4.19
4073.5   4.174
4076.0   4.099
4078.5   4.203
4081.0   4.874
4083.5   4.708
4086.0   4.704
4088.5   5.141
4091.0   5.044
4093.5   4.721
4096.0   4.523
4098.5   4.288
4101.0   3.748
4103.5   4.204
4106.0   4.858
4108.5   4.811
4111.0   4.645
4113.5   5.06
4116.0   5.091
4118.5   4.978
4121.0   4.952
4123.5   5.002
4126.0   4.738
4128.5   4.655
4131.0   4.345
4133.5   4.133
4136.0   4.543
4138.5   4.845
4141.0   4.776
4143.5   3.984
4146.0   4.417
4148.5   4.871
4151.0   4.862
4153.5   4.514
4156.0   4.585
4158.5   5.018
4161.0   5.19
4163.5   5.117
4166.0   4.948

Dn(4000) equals 1.80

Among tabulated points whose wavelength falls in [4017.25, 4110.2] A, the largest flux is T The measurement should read 5.141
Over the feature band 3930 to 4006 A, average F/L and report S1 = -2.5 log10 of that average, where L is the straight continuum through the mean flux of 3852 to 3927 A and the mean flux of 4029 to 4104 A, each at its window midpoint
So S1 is 0.226 mag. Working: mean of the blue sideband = 2.86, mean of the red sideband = 4.33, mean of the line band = 2.89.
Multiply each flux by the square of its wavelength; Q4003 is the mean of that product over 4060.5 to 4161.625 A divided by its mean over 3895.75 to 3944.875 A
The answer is 2.0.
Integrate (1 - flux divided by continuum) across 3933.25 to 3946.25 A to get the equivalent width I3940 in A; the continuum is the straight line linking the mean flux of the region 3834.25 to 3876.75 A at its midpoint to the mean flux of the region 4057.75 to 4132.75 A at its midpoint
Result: 6.1 A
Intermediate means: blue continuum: 2.55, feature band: 1.73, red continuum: 4.54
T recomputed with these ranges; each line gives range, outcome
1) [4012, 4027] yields 4.838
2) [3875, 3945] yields 3.84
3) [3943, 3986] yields 3.963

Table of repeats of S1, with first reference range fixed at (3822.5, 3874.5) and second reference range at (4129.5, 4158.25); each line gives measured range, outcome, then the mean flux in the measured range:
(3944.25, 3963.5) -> 0.05 mag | 2.99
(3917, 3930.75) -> 0.21 mag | 2.4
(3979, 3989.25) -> -0.13 mag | 3.8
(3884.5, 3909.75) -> -0.08 mag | 2.92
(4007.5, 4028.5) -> -0.25 mag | 4.54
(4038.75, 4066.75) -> -0.08 mag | 4.16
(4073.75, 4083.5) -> -0.09 mag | 4.41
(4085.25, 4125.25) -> -0.11 mag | 4.74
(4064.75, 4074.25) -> -0.06 mag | 4.22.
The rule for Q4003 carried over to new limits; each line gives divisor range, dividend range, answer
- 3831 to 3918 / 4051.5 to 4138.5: 1.86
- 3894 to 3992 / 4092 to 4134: 1.87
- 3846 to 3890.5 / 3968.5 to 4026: 1.56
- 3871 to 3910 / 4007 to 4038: 1.69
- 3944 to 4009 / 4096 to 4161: 1.53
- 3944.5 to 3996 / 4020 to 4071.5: 1.47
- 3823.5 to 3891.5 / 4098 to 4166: 2.22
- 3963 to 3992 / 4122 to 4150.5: 1.75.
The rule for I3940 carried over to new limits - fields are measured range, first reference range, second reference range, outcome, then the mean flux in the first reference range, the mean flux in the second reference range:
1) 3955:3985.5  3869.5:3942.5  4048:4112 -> 6.53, 2.56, 4.43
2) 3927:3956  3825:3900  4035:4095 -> 9.67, 2.51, 4.37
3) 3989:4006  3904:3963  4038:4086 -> -4.30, 2.6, 4.26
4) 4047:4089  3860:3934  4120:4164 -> -2.55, 2.75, 4.69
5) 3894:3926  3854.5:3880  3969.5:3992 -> -2.10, 2.64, 3.34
